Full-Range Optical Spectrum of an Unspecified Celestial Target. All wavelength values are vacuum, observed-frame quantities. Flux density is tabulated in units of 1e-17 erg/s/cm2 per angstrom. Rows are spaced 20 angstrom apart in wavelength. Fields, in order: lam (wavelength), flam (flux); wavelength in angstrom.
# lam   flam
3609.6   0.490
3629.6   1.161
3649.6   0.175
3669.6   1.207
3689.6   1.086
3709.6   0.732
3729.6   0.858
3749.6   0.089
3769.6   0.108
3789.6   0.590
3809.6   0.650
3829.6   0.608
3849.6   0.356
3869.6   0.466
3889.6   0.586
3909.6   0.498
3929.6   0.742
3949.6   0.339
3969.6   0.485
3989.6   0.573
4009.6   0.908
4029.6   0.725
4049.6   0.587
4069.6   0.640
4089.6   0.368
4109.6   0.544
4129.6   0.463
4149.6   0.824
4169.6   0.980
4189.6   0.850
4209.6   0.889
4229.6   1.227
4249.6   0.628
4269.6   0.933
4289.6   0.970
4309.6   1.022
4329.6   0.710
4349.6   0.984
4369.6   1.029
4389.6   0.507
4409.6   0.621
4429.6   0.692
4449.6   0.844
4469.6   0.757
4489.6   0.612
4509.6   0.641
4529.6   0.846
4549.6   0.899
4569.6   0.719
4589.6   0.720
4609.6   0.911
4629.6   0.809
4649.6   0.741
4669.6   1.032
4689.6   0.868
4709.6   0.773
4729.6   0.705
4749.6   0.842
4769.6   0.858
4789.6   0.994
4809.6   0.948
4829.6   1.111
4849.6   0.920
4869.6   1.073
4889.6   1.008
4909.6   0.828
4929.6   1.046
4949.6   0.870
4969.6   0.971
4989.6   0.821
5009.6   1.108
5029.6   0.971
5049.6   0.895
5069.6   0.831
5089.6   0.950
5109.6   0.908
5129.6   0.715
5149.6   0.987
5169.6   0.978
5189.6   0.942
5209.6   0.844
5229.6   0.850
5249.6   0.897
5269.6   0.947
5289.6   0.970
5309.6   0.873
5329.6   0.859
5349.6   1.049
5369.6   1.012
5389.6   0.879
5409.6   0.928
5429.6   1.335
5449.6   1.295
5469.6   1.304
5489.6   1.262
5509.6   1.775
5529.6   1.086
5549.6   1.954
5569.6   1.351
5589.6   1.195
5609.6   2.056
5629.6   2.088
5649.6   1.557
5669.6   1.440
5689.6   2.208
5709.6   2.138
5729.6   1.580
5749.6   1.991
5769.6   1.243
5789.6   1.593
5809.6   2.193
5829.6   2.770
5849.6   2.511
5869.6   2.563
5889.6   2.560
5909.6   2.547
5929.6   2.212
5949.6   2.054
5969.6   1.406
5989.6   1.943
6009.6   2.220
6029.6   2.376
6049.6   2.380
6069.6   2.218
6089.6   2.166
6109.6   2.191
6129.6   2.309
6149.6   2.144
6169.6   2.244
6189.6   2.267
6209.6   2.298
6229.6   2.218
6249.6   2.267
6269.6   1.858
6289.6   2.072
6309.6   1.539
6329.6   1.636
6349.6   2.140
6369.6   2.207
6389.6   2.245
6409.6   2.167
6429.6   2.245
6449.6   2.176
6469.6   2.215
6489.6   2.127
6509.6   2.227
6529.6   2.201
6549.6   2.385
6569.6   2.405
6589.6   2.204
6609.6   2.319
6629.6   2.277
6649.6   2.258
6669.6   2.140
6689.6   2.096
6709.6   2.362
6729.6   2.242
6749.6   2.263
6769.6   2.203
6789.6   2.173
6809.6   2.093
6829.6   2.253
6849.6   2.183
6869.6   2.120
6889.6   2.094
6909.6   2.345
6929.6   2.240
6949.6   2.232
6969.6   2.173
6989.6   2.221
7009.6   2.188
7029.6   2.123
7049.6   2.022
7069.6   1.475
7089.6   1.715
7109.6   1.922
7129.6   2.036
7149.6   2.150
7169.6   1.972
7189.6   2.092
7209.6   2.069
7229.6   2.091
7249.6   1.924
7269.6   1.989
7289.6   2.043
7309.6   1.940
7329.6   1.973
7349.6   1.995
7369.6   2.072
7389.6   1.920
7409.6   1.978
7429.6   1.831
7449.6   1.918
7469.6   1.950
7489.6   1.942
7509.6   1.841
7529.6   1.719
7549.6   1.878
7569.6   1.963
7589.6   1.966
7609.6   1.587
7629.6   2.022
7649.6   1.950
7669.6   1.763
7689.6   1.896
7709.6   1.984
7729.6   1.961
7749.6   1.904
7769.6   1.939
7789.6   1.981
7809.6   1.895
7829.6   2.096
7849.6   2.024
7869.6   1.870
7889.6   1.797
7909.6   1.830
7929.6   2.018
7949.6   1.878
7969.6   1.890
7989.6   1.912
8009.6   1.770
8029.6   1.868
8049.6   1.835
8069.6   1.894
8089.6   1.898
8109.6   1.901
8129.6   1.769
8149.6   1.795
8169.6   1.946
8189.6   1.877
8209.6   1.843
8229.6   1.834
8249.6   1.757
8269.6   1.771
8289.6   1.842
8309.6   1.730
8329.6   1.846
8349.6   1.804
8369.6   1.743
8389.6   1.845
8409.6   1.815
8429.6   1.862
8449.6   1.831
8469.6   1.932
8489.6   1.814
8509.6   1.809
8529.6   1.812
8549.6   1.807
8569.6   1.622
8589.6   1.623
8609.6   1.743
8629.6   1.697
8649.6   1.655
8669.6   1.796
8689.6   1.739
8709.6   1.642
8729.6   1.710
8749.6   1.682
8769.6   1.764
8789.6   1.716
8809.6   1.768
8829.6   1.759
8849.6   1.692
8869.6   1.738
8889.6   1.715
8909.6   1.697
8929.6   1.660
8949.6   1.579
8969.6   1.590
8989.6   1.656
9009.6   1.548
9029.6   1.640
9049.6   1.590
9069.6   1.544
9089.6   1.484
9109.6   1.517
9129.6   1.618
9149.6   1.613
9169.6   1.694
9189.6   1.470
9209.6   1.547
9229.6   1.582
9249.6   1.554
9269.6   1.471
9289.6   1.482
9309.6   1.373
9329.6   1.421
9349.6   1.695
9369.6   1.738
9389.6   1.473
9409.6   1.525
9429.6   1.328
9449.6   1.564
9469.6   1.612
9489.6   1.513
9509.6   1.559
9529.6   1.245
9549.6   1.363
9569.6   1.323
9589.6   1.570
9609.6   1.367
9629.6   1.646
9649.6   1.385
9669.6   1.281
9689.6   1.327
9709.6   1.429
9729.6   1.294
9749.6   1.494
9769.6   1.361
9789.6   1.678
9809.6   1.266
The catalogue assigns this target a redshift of 0.455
